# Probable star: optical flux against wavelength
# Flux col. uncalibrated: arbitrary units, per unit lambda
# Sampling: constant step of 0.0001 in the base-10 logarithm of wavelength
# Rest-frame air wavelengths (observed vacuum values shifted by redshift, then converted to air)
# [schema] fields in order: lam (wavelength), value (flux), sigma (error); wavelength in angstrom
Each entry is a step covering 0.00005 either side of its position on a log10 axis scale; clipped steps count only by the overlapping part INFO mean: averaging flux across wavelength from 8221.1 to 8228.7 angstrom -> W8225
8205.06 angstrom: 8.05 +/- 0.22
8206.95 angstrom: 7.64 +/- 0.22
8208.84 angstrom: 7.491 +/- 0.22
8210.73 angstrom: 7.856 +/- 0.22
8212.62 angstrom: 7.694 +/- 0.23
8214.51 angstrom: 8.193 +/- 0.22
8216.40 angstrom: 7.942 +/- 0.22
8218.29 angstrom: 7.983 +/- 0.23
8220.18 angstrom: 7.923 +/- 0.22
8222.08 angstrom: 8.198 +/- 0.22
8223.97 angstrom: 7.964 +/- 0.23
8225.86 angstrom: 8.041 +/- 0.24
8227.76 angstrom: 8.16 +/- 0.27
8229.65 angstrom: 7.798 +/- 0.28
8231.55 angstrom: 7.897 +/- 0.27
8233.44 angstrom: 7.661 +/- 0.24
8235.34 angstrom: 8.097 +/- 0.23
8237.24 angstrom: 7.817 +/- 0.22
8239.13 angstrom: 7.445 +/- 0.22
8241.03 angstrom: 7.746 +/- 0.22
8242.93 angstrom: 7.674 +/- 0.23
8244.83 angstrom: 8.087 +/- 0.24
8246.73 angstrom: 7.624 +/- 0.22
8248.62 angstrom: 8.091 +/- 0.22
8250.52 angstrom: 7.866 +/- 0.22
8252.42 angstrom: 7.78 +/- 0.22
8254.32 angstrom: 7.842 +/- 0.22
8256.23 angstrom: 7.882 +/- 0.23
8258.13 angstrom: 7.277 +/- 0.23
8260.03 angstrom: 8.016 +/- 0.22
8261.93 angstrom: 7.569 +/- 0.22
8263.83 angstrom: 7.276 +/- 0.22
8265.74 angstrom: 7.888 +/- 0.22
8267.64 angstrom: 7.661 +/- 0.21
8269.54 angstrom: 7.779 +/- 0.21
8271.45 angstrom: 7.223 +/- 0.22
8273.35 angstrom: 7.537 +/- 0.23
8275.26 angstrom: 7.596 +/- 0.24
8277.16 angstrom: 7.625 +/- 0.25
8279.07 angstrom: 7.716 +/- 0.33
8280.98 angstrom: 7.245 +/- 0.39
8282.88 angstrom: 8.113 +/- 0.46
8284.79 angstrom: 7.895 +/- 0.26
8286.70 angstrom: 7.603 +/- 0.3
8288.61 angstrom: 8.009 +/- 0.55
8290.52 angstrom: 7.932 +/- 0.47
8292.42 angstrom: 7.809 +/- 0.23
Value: 8.08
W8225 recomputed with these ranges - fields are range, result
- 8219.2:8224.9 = 8.03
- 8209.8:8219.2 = 7.94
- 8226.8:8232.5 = 7.95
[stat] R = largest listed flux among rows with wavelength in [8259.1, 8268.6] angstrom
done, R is 8.016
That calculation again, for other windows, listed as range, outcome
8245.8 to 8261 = 8.091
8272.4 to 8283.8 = 8.113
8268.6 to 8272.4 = 7.779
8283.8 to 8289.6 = 8.009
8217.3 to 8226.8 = 8.198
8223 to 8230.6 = 8.16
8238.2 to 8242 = 7.746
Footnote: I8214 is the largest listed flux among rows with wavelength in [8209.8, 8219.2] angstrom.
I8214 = 8.193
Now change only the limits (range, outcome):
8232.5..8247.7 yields 8.097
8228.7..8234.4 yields 7.897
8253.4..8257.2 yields 7.882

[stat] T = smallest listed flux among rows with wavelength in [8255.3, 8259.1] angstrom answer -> 7.277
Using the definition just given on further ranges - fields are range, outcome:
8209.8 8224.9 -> 7.694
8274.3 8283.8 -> 7.245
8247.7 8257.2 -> 7.78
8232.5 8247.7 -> 7.445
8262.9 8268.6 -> 7.276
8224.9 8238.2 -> 7.661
